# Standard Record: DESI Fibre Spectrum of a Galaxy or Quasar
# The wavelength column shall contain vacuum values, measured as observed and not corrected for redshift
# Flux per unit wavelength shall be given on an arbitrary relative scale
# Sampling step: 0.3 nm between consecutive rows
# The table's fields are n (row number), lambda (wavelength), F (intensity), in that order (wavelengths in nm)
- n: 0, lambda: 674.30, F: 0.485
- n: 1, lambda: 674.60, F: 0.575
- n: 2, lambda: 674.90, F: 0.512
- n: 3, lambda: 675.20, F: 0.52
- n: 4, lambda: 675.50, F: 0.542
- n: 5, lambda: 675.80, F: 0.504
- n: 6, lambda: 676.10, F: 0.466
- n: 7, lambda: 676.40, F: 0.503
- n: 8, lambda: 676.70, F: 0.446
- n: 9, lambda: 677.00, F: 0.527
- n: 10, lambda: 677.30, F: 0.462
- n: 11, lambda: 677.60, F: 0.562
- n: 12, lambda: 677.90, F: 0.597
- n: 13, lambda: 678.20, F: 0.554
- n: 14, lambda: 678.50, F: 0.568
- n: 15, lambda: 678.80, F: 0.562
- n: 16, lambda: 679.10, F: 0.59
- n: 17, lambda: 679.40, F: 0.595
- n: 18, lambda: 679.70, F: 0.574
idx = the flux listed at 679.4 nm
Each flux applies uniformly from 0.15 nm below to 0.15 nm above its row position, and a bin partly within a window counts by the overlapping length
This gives 0.595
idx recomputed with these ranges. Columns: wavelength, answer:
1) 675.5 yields 0.542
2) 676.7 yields 0.446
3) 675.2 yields 0.52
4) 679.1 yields 0.59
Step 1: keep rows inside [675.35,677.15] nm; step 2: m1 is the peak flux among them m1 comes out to 0.542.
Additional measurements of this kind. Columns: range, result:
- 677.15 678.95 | 0.597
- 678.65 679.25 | 0.59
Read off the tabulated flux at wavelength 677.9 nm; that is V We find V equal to 0.597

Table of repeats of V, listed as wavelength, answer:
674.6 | 0.575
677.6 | 0.562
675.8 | 0.504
